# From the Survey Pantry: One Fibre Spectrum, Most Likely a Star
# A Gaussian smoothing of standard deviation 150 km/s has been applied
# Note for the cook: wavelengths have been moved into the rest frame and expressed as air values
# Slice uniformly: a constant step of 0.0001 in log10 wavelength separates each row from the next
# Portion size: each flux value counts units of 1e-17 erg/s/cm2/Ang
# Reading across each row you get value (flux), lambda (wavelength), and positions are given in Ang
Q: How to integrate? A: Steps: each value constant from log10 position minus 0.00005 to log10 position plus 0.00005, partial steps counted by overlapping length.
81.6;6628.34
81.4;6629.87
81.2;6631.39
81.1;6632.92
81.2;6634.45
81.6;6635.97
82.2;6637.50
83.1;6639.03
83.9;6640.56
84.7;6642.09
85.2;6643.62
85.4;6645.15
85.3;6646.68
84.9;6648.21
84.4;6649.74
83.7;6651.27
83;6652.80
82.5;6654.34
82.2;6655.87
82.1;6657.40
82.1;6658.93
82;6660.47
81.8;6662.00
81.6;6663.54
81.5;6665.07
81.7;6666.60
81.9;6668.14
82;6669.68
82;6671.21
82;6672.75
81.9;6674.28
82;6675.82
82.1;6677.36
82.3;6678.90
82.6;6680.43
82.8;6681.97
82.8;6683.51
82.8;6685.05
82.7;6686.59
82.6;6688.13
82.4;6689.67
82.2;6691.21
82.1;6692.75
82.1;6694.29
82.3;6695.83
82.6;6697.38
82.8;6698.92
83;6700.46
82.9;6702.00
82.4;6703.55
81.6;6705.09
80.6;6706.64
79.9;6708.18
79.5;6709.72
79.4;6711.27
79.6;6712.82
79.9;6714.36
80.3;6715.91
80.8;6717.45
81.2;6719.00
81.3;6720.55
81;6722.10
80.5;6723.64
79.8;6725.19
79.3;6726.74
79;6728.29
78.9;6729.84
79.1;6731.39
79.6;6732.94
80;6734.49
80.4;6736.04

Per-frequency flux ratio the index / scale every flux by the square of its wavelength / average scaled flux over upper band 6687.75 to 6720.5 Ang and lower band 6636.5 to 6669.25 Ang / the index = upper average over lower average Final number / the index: 1.0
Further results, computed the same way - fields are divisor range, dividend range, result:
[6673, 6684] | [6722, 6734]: 0.98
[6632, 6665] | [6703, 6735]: 0.99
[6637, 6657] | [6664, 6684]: 0.99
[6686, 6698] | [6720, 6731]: 0.98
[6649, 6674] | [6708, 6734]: 0.99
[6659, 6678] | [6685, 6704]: 1.02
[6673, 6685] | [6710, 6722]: 0.99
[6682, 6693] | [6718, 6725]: 0.99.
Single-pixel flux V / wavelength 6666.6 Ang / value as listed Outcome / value 81.7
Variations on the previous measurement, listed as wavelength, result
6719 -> 81.2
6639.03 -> 83.1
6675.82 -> 82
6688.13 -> 82.6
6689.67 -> 82.4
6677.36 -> 82.1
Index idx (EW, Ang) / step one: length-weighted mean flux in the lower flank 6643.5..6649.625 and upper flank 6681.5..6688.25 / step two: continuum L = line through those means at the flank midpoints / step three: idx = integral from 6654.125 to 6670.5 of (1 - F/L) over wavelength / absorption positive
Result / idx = 0.4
